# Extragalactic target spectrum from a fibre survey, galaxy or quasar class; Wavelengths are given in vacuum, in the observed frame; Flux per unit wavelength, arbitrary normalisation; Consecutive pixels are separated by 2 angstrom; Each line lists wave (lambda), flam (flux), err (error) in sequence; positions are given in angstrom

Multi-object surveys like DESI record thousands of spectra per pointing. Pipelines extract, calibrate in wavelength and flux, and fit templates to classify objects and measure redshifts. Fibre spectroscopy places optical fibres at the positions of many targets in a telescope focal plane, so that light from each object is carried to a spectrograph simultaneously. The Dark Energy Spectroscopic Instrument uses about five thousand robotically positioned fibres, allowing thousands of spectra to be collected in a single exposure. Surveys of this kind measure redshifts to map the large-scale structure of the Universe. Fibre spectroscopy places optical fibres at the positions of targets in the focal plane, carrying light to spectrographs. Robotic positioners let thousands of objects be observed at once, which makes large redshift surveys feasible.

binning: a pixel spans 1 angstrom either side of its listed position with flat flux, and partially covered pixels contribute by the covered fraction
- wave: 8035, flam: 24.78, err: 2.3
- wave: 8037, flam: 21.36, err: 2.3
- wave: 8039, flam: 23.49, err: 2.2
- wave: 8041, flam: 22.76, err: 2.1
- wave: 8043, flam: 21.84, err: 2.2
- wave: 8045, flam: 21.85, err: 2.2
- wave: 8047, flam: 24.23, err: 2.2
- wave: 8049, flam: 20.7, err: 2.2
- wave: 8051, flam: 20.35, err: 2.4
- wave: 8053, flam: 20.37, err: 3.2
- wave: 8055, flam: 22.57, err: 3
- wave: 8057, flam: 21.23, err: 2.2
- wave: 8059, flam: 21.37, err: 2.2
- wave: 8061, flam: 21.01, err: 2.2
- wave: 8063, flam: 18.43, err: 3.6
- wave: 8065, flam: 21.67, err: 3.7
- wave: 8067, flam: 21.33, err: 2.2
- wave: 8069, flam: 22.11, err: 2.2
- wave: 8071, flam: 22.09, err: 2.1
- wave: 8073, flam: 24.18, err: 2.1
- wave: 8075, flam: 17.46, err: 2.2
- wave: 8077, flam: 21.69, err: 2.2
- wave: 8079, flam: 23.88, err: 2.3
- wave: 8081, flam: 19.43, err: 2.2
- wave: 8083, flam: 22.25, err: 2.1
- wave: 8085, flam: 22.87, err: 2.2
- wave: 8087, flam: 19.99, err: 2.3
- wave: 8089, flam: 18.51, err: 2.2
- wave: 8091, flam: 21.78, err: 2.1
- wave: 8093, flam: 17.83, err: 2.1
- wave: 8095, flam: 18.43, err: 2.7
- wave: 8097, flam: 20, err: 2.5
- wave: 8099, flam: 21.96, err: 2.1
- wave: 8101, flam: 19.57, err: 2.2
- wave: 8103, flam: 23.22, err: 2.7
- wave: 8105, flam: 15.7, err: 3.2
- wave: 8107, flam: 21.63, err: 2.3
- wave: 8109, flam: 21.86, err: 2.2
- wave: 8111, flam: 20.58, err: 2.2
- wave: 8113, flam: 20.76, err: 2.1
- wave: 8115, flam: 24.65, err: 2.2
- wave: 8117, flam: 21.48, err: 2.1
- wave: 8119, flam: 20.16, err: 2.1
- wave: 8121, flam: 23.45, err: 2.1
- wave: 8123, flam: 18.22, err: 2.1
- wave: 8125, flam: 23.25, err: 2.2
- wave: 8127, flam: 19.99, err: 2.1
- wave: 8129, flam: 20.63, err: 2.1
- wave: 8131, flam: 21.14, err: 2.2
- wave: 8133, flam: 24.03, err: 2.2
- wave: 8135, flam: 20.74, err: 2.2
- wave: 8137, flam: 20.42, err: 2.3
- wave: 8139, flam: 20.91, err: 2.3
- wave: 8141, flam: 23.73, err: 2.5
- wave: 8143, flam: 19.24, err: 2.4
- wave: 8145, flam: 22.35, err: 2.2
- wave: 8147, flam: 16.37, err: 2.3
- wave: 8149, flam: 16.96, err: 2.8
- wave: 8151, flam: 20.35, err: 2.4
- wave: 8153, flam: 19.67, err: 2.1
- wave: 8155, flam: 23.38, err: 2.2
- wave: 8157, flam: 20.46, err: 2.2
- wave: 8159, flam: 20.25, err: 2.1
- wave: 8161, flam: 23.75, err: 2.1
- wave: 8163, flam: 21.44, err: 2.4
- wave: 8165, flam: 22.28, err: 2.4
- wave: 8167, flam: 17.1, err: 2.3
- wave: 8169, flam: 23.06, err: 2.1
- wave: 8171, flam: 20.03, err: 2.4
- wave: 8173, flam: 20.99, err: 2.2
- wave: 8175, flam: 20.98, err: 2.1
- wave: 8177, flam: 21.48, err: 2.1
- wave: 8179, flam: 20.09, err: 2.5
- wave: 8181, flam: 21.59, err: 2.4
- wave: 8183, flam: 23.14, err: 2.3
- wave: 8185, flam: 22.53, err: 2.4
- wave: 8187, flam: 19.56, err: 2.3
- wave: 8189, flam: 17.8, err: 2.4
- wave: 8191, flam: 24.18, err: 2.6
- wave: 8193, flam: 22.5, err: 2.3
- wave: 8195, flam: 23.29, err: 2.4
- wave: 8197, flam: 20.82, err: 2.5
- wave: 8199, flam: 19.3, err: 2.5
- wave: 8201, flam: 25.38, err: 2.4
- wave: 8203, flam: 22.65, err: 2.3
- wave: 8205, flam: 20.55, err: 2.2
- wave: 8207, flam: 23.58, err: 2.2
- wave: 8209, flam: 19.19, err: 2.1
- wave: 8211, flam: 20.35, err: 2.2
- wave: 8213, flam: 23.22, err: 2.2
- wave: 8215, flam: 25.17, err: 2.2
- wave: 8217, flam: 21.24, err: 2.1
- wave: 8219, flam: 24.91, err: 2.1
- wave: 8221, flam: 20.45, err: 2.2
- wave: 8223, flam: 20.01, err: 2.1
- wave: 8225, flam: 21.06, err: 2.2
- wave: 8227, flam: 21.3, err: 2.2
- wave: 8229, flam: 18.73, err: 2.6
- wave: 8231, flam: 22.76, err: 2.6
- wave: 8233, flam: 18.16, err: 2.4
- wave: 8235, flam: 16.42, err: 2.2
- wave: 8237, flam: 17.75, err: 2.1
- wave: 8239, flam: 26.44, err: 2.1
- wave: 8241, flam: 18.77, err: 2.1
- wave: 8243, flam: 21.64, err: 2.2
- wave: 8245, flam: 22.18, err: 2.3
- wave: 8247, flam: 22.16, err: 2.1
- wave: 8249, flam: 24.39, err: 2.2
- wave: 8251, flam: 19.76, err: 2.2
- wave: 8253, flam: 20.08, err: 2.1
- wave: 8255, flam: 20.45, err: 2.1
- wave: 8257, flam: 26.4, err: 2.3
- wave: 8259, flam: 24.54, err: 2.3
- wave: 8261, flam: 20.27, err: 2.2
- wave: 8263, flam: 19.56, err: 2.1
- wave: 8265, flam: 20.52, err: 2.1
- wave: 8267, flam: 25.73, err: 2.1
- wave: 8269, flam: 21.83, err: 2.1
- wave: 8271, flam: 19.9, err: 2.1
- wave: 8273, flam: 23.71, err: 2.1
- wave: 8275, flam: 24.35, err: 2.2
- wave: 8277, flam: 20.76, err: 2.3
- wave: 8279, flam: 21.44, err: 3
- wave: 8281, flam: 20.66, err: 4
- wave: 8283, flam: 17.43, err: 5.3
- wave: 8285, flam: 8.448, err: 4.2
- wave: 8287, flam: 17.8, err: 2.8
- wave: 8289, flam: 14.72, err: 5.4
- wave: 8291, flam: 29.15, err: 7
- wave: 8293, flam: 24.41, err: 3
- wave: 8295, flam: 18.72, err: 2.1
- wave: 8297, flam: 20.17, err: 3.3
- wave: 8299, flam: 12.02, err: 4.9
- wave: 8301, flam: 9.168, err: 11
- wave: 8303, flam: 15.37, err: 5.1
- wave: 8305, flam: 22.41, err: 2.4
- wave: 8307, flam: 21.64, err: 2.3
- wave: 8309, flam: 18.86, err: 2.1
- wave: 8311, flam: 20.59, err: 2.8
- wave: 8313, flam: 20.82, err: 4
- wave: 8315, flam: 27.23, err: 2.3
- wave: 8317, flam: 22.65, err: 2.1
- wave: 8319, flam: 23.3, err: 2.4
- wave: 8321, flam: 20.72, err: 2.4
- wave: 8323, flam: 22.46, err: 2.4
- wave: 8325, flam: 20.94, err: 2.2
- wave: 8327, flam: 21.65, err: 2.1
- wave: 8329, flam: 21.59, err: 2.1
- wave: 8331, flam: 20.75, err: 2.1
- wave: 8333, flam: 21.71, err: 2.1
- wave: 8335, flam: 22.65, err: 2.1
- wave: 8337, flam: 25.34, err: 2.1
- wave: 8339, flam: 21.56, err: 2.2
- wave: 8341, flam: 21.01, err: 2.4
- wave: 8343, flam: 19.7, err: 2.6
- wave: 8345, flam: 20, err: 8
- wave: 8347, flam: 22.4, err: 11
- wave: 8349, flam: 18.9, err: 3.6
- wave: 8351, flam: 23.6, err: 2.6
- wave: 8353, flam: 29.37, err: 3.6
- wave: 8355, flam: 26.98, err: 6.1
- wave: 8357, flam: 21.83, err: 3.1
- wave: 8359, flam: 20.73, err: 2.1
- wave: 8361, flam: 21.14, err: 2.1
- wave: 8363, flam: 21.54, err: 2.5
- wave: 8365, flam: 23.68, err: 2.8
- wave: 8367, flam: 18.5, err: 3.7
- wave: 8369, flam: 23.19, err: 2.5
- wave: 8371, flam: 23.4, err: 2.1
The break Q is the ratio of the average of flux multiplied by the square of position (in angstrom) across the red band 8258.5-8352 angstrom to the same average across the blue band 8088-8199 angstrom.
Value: 1.03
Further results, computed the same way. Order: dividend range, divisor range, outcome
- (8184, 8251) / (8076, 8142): 1.05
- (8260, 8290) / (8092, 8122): 0.99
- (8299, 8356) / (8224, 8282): 1.02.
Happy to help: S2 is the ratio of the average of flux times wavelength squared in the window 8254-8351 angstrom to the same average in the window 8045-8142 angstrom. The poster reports 1.0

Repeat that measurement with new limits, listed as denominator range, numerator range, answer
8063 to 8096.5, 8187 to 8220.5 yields 1.09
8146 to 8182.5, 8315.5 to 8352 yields 1.10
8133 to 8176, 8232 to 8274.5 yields 1.06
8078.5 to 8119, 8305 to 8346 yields 1.11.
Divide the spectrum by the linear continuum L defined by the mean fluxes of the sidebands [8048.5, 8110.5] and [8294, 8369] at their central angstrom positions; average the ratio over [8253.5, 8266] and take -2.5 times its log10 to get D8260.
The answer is -0.04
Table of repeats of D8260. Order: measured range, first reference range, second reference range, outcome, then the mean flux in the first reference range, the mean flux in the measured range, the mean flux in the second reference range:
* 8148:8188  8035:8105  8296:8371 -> 0.014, 21.2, 21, 21.3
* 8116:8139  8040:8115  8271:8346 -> -0.015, 21.1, 21.2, 20.4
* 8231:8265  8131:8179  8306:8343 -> 0.011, 20.9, 21.2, 21.9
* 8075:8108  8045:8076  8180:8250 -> 0.046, 21.3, 20.5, 21.5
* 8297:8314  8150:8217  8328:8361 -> 0.240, 21.5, 17.8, 22.3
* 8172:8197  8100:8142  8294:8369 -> -0.014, 21.2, 21.5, 21.2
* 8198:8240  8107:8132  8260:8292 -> -0.032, 21.4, 21.4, 20.4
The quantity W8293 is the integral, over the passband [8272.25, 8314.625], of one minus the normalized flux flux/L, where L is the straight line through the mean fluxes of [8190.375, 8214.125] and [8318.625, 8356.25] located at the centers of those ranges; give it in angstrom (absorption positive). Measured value 5.7 angstrom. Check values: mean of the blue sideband 22.1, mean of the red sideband 22.3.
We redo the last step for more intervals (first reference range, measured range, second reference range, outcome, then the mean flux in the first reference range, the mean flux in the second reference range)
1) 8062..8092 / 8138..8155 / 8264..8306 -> 0.38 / 21.2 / 19.5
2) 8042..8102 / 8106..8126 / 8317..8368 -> -0.38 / 21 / 22.1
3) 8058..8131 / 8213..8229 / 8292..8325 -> -1.15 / 20.9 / 20.1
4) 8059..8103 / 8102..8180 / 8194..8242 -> 0.41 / 20.9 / 21.3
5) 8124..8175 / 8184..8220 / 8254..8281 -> -0.88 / 20.9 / 22.2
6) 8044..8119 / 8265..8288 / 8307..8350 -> 1.42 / 21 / 21.7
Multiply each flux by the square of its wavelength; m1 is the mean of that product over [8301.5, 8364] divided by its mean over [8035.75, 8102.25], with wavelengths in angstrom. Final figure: 1.1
